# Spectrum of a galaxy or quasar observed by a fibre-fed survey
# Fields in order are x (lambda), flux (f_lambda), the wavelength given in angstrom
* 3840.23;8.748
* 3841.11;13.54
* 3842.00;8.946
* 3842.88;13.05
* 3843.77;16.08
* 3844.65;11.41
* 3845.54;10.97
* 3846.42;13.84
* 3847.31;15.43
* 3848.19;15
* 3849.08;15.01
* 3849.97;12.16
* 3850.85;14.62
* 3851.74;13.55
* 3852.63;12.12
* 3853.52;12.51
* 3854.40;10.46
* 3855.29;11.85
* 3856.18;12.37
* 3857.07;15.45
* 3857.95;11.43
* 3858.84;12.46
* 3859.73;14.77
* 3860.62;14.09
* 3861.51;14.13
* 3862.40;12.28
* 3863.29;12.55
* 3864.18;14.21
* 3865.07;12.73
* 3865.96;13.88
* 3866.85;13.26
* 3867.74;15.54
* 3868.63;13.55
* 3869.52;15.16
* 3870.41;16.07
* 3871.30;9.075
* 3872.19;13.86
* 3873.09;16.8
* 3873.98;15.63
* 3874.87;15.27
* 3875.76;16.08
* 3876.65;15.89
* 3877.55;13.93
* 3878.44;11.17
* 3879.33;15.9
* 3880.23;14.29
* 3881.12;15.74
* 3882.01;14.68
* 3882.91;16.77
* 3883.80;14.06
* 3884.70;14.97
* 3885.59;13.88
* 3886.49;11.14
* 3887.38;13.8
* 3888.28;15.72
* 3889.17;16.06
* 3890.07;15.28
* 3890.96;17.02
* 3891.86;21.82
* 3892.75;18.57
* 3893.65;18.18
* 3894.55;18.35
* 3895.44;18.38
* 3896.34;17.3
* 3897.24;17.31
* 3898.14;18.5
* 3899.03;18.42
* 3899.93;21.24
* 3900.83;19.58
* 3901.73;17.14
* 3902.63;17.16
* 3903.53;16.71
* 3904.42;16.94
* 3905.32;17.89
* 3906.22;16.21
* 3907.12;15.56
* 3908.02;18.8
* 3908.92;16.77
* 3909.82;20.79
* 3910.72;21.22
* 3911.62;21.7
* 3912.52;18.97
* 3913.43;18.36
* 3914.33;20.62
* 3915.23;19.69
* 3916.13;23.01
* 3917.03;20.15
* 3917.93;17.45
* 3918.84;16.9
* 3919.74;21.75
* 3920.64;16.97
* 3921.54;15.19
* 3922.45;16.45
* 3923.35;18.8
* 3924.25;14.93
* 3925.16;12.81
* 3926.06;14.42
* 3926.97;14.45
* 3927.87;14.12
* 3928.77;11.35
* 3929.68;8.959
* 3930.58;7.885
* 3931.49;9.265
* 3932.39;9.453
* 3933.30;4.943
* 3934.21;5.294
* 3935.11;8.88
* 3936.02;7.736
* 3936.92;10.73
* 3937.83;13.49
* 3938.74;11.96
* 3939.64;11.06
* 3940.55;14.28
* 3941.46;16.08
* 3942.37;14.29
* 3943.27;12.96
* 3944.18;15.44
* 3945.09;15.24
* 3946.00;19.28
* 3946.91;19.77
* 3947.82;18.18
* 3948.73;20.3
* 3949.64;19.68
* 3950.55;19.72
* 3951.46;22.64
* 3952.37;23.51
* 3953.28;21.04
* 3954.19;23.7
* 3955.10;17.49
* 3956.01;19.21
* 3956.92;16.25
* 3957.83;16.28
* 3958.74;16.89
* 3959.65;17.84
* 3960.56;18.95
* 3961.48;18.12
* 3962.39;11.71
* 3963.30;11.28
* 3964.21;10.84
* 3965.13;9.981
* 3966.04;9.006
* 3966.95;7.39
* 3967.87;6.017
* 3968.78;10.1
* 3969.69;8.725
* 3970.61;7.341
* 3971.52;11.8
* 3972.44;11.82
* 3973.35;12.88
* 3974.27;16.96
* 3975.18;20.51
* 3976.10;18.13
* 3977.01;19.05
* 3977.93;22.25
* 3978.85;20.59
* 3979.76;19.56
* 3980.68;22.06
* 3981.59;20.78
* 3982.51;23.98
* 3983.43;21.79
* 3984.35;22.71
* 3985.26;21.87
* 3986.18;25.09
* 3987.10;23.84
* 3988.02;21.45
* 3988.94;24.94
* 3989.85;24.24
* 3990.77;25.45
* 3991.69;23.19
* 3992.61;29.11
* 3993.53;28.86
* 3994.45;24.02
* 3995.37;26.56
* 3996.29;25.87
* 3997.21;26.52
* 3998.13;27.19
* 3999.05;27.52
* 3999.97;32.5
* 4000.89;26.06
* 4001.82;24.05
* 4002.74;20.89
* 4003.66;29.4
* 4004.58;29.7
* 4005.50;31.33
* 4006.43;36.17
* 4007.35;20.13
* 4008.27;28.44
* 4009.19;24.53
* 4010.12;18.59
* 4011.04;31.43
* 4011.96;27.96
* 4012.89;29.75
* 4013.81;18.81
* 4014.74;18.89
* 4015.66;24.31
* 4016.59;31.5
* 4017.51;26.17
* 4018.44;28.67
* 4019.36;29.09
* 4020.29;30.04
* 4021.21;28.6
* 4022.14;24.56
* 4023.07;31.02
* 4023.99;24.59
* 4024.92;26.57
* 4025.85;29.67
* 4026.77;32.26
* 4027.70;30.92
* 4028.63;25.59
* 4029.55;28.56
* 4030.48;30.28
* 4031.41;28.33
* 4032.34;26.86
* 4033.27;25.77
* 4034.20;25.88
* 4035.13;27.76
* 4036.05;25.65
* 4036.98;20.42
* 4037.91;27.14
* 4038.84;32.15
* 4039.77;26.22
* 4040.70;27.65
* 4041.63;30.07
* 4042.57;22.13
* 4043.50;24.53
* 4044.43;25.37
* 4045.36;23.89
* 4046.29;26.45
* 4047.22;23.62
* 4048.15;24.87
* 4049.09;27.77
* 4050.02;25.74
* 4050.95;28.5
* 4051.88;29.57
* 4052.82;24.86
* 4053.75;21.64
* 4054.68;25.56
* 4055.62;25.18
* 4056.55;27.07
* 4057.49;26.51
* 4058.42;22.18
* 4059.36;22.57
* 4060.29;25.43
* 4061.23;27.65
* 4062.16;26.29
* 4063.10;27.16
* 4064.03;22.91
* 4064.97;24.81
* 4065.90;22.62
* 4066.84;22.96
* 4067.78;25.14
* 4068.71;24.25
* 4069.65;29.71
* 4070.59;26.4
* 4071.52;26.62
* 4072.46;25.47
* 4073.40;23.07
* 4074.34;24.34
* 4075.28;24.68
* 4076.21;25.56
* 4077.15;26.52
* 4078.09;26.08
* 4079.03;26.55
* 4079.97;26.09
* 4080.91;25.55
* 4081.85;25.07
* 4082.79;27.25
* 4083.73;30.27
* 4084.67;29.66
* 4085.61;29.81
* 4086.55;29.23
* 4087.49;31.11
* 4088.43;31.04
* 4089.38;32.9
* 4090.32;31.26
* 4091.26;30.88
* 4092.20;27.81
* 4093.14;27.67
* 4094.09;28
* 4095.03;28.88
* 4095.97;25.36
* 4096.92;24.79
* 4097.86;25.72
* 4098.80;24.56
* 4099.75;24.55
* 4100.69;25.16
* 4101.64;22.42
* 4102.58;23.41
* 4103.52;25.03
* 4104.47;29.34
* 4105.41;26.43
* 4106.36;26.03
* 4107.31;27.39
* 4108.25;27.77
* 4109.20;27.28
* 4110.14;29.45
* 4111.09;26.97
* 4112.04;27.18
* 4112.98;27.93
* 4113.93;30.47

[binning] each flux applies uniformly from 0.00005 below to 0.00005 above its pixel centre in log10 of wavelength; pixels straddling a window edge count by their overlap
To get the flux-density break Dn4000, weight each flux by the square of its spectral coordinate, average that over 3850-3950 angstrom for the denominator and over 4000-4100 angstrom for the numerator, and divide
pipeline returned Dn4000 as 1.9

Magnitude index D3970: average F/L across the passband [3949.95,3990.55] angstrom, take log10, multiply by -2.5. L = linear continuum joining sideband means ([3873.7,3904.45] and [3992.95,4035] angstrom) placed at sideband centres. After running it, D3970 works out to 0.31 mag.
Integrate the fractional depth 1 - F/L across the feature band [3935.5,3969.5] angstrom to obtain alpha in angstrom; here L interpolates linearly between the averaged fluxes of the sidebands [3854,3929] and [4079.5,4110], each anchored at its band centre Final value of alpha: 7.2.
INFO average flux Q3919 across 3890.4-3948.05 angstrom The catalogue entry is 16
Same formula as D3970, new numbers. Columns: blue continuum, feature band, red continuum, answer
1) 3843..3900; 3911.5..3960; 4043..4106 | 0.16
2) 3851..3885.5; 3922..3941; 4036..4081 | 0.47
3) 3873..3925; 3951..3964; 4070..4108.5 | 0.12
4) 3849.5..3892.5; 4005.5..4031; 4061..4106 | -0.20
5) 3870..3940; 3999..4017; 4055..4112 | -0.21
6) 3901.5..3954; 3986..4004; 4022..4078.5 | -0.20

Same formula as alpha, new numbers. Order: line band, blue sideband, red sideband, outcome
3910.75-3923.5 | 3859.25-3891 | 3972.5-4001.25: -1.0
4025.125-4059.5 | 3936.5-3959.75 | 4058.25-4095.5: -3.3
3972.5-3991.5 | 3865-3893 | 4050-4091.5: 0.0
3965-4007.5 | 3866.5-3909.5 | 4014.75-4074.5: 2.5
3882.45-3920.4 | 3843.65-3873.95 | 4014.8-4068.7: -3.1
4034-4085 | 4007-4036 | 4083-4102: 3.3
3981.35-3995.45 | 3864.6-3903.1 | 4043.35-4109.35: -1.8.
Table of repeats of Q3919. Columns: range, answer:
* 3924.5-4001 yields 17.3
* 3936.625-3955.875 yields 17.3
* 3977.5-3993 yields 23.1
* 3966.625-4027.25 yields 23.5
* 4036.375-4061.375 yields 25.7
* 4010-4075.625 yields 26.2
